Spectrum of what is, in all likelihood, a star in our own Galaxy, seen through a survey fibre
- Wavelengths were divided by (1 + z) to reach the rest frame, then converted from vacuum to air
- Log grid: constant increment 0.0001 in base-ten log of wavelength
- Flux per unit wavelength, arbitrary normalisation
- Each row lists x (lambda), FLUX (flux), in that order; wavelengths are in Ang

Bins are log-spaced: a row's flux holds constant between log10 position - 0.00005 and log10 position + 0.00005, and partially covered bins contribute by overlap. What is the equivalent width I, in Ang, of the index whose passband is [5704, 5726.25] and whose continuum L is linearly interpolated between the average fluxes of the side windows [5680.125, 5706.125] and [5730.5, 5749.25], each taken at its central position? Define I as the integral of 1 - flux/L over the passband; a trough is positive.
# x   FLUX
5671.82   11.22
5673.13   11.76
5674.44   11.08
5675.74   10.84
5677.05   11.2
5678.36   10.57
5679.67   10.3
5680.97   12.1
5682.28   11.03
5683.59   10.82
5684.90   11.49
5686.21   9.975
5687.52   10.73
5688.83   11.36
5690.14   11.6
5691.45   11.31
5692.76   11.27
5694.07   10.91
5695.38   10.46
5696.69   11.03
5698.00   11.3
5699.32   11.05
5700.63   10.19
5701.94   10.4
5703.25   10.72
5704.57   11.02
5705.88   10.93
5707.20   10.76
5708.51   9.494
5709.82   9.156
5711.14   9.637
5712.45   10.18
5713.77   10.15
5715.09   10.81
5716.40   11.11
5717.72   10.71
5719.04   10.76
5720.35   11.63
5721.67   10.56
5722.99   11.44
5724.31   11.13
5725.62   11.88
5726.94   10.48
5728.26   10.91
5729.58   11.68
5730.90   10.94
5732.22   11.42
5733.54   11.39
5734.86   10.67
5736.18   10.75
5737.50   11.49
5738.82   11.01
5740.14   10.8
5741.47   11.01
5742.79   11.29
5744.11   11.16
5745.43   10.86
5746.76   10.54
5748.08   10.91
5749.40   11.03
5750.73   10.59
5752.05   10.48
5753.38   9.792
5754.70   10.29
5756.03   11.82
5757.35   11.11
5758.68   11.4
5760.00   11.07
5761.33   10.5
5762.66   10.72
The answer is 0.7 Ang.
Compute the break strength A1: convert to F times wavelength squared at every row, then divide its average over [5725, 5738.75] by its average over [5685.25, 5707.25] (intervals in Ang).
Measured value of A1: 1.0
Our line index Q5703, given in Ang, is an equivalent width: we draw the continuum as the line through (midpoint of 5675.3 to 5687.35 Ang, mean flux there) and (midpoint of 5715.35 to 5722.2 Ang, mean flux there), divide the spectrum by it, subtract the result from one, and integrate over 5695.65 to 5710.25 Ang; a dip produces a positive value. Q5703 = 0.5 Ang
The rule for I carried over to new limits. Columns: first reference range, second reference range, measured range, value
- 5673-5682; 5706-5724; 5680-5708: -0.32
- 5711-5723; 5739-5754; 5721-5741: -0.68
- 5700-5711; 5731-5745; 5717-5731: -0.46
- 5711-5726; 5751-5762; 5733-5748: -0.23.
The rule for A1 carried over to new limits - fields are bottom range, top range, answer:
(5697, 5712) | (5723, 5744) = 1.08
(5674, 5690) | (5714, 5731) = 1.02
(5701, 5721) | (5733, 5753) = 1.05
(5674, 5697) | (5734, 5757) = 1.01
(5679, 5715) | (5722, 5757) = 1.04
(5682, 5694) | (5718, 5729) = 1.02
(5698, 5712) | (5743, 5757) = 1.05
